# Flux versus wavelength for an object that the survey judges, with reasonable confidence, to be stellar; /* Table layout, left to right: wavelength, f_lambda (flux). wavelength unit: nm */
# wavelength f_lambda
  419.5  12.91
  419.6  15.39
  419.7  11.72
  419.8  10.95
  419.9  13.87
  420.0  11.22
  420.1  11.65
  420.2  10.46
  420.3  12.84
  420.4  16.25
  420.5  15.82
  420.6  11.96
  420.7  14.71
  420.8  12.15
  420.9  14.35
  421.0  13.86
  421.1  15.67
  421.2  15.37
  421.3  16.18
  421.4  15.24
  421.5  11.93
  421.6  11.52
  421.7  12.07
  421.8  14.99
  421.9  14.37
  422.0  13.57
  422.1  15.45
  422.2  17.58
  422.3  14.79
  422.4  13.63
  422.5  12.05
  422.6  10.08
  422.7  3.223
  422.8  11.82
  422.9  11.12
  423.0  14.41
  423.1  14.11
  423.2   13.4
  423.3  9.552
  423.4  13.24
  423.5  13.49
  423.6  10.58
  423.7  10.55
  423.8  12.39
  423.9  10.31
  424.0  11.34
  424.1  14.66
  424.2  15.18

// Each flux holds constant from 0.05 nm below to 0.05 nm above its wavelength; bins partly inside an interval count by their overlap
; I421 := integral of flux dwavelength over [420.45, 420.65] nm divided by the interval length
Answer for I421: 13.9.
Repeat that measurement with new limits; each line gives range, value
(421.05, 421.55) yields 14.9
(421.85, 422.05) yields 14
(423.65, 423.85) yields 11.5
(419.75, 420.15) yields 11.9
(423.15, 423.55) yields 12.4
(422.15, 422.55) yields 14.5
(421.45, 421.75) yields 11.8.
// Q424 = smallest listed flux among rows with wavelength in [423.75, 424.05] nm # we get 10.31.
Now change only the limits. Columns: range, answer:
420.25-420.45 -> 12.84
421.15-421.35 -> 15.37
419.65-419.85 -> 10.95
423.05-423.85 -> 9.552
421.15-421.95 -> 11.52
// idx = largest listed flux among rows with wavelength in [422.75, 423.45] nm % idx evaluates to 14.41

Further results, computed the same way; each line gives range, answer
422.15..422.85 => 17.58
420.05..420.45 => 16.25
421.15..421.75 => 16.18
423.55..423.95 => 12.39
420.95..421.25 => 15.67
